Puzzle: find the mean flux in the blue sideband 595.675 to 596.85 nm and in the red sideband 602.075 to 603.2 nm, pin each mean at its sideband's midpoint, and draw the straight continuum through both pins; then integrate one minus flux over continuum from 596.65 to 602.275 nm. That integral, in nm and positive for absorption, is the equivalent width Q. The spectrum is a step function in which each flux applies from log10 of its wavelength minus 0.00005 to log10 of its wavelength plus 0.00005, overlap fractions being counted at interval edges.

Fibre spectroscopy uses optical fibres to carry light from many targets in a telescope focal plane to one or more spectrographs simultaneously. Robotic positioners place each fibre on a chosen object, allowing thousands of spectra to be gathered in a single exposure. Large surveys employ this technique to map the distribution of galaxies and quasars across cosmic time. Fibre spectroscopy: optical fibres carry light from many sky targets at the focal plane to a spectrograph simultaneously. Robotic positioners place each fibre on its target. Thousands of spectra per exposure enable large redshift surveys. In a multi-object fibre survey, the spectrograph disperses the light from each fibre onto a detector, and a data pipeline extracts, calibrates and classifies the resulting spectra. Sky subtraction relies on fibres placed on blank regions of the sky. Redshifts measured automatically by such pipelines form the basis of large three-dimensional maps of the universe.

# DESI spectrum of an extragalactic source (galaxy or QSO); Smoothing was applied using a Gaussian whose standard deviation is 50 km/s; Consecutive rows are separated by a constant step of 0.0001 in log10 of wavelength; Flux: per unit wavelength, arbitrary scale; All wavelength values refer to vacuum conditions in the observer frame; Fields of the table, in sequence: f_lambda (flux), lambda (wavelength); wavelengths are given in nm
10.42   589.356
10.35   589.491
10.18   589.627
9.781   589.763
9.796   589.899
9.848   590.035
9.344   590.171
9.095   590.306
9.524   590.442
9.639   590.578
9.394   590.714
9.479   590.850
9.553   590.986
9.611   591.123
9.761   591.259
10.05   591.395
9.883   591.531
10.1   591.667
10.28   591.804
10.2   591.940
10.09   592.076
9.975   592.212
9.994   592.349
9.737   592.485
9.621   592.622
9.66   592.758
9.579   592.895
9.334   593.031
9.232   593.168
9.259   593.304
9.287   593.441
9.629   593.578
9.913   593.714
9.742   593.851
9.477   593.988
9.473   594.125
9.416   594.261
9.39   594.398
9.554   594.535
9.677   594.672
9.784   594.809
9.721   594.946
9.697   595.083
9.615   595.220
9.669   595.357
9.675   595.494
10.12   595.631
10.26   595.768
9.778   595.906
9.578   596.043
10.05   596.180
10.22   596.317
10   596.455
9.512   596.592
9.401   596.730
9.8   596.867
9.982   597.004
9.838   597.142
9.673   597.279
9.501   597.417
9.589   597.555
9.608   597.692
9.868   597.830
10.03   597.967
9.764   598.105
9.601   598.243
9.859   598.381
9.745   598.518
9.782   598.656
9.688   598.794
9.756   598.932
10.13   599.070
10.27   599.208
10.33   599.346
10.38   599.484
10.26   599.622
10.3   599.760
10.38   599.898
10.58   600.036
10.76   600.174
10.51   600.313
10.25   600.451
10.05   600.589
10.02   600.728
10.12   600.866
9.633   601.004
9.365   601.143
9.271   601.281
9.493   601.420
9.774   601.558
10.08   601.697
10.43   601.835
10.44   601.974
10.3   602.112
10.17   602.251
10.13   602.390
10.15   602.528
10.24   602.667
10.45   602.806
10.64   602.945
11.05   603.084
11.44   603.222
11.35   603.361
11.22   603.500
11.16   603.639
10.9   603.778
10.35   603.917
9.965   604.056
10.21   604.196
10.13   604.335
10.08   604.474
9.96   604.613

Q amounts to 0.10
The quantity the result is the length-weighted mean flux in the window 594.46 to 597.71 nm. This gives 9.76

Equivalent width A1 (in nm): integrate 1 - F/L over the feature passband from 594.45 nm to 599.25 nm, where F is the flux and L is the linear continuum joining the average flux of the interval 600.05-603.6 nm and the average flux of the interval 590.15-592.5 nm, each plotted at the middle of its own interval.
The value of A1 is 0.13 nm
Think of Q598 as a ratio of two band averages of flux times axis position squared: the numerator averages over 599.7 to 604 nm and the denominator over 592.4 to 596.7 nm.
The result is 1.10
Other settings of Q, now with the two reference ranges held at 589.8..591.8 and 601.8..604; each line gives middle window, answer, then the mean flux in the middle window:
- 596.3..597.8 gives 0.066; 9.72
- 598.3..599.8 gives 0.044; 10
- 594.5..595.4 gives 0.029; 9.68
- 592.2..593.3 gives 0.025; 9.6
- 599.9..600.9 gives 0.011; 10.3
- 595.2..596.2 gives 0.022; 9.85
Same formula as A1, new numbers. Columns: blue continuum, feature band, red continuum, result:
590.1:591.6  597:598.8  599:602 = 0.04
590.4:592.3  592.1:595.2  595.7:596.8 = 0.07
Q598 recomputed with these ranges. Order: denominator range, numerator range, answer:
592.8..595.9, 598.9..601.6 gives 1.07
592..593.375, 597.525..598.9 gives 1.03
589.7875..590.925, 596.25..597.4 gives 1.05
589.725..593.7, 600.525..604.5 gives 1.10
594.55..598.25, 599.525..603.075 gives 1.06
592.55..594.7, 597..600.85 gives 1.07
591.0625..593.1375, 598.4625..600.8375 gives 1.06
